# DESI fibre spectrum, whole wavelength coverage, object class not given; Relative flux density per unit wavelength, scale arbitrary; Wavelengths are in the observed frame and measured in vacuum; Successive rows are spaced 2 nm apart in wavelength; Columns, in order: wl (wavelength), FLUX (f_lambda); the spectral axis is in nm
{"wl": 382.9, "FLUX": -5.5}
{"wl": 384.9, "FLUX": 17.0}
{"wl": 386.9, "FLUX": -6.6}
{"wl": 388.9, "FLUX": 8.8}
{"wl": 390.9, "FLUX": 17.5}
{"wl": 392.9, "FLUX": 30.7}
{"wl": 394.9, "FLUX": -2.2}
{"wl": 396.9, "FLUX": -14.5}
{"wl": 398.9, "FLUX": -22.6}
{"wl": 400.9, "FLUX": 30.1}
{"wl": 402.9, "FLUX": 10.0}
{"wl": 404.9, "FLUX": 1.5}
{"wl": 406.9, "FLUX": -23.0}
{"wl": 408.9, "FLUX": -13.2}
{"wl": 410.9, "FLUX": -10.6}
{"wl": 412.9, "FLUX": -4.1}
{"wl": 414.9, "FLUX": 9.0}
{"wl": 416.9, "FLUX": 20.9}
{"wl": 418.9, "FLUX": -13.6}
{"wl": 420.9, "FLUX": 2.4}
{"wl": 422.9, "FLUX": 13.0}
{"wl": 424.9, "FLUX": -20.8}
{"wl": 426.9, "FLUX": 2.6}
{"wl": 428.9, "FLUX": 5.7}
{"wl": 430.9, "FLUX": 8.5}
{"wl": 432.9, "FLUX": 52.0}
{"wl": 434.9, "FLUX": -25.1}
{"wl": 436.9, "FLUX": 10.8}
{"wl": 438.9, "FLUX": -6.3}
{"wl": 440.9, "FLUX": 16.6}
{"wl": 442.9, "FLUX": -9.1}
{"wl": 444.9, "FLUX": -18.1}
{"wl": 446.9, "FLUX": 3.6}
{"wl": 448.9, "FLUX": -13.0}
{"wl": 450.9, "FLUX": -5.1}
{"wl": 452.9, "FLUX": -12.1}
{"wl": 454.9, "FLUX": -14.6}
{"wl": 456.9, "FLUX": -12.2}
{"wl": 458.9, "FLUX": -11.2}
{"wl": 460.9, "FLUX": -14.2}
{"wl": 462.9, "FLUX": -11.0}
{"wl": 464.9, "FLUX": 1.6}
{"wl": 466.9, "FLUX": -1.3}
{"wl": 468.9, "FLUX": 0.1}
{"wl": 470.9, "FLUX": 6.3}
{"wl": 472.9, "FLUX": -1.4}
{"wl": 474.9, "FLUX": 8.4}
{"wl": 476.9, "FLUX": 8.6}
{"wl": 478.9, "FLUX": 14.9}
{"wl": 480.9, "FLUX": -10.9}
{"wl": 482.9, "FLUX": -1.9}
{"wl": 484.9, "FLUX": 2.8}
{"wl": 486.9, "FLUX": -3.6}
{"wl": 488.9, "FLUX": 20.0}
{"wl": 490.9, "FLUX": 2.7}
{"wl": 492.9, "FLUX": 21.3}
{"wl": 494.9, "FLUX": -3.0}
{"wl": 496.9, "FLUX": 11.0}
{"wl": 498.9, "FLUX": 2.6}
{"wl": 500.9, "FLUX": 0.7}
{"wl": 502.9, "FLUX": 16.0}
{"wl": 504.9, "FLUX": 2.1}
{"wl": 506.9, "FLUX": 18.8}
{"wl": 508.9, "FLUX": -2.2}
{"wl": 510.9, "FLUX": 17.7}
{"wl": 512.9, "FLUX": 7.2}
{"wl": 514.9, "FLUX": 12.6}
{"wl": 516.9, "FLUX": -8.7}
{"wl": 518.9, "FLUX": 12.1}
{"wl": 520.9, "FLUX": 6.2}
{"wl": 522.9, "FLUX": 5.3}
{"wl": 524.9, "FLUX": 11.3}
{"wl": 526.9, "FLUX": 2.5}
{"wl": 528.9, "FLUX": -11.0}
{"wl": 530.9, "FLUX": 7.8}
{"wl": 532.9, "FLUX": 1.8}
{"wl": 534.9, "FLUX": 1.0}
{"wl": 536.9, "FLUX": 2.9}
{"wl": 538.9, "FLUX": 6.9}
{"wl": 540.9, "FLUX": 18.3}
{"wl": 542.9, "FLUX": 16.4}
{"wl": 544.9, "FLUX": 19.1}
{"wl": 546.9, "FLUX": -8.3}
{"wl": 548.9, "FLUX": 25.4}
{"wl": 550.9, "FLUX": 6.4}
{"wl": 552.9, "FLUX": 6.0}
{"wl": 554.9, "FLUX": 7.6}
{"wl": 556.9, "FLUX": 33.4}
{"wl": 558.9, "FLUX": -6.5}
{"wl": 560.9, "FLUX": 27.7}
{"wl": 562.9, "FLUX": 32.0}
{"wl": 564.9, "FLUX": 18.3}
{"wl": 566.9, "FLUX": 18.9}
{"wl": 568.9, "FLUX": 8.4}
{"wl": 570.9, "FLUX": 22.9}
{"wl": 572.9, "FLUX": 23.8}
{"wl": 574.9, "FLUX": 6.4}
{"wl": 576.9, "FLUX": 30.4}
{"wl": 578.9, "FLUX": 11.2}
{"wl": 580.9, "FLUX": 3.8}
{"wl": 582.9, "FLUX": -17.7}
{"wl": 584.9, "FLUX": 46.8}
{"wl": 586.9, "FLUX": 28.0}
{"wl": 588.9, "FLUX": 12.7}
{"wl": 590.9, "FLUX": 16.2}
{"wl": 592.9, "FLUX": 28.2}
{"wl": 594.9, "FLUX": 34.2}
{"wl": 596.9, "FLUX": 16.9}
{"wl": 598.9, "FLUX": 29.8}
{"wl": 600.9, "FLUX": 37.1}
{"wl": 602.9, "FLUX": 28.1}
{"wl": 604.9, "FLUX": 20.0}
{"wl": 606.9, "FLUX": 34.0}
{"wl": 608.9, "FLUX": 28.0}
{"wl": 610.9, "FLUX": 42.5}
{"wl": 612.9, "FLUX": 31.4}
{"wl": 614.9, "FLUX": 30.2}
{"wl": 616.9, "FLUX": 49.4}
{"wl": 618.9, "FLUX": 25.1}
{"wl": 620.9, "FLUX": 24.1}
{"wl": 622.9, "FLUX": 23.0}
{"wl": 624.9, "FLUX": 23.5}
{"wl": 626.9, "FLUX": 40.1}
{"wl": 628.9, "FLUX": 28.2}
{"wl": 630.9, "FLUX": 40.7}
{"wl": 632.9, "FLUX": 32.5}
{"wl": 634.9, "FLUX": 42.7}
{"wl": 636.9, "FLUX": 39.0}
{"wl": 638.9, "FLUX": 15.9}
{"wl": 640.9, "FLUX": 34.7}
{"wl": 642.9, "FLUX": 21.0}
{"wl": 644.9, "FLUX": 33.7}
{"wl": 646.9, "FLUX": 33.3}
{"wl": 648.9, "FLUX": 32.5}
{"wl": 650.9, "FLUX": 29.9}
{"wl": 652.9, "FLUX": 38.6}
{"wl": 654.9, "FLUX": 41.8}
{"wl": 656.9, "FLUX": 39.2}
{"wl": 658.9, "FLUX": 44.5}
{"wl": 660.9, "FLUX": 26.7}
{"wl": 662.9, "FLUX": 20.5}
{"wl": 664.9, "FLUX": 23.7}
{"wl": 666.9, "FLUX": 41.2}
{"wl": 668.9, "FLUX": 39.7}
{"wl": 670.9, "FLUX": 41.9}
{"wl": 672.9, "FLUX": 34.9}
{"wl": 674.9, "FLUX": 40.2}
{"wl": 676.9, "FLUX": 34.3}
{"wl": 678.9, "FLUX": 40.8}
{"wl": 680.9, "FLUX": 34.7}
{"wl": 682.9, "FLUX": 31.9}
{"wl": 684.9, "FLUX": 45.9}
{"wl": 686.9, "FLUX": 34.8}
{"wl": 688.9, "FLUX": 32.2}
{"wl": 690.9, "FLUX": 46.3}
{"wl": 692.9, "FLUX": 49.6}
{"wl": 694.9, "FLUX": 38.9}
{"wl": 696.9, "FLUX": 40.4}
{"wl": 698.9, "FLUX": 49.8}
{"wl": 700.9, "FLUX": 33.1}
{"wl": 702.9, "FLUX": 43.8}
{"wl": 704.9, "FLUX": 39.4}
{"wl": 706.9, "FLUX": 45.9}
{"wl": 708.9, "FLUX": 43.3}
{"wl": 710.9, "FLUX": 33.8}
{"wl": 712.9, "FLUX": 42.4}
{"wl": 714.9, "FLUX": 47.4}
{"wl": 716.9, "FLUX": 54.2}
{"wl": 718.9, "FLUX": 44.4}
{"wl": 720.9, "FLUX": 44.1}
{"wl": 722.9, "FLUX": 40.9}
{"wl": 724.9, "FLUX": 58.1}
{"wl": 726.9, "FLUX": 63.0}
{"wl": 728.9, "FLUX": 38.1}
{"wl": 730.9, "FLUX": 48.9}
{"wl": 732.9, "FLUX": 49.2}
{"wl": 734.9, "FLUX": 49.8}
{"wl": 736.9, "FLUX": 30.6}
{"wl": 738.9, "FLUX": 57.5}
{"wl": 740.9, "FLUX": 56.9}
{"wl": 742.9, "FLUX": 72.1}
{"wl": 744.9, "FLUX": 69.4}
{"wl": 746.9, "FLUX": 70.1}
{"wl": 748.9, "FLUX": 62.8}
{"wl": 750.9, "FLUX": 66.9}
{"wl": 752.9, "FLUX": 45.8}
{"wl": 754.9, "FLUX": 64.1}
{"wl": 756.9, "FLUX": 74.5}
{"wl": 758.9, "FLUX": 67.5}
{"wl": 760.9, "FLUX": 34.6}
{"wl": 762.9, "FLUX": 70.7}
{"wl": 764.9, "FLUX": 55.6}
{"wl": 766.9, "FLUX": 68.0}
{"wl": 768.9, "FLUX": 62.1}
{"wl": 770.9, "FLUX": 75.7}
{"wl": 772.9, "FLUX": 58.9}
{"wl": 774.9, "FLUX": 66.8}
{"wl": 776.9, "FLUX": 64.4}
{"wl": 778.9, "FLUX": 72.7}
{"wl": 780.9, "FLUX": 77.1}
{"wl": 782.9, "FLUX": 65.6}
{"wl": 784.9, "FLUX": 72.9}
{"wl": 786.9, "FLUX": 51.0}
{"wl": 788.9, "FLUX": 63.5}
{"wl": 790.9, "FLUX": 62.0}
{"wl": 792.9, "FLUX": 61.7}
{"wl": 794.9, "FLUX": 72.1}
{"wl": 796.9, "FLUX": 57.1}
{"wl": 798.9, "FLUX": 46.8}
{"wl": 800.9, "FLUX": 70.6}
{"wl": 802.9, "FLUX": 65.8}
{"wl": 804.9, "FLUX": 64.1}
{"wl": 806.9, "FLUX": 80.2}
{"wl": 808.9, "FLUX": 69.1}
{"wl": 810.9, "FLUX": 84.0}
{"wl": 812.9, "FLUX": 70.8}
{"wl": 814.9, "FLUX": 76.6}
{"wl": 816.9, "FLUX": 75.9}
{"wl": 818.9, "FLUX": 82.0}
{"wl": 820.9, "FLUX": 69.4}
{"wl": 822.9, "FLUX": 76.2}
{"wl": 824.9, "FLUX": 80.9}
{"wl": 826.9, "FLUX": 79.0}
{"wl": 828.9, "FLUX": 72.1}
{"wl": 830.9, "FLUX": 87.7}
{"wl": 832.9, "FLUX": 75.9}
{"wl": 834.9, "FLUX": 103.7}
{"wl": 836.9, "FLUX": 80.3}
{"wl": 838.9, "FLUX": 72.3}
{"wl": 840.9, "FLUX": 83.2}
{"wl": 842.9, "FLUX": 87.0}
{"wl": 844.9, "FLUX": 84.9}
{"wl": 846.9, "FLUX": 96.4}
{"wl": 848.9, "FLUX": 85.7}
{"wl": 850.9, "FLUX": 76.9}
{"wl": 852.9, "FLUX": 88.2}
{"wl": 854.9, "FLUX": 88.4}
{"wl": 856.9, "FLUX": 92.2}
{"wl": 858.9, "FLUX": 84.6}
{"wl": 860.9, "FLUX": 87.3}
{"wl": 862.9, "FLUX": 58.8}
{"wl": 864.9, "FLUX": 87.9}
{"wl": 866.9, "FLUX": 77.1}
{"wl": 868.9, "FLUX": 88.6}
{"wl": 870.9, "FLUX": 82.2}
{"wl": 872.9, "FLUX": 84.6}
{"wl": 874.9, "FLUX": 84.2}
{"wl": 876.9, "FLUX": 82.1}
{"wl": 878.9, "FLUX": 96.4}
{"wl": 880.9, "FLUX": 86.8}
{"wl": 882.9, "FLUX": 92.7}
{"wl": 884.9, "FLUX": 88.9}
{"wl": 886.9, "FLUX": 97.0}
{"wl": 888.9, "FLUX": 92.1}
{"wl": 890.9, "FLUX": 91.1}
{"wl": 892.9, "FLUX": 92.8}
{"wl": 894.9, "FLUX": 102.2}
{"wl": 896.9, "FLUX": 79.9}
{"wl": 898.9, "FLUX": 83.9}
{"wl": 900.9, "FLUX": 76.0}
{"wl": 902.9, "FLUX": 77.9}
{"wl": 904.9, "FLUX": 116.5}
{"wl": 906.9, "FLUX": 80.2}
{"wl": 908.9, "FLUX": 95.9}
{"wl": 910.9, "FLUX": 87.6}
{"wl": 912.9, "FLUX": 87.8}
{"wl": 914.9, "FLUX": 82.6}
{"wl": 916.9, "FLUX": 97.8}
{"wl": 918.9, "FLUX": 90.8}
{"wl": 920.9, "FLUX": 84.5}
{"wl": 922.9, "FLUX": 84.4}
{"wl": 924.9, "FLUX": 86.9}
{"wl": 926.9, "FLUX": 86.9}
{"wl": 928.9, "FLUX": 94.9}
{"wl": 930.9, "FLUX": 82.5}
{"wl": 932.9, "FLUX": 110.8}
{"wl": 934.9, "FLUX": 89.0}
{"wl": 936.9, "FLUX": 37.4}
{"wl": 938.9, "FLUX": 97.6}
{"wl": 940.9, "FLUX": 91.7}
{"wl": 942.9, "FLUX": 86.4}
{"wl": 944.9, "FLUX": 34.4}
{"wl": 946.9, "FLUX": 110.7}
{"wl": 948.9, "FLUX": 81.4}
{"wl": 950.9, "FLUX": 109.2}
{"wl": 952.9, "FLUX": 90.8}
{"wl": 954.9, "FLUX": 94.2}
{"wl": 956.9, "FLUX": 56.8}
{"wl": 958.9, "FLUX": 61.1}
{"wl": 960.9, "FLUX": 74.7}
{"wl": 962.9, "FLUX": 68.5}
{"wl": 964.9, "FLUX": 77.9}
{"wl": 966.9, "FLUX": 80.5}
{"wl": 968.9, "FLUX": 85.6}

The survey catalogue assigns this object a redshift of 0.86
